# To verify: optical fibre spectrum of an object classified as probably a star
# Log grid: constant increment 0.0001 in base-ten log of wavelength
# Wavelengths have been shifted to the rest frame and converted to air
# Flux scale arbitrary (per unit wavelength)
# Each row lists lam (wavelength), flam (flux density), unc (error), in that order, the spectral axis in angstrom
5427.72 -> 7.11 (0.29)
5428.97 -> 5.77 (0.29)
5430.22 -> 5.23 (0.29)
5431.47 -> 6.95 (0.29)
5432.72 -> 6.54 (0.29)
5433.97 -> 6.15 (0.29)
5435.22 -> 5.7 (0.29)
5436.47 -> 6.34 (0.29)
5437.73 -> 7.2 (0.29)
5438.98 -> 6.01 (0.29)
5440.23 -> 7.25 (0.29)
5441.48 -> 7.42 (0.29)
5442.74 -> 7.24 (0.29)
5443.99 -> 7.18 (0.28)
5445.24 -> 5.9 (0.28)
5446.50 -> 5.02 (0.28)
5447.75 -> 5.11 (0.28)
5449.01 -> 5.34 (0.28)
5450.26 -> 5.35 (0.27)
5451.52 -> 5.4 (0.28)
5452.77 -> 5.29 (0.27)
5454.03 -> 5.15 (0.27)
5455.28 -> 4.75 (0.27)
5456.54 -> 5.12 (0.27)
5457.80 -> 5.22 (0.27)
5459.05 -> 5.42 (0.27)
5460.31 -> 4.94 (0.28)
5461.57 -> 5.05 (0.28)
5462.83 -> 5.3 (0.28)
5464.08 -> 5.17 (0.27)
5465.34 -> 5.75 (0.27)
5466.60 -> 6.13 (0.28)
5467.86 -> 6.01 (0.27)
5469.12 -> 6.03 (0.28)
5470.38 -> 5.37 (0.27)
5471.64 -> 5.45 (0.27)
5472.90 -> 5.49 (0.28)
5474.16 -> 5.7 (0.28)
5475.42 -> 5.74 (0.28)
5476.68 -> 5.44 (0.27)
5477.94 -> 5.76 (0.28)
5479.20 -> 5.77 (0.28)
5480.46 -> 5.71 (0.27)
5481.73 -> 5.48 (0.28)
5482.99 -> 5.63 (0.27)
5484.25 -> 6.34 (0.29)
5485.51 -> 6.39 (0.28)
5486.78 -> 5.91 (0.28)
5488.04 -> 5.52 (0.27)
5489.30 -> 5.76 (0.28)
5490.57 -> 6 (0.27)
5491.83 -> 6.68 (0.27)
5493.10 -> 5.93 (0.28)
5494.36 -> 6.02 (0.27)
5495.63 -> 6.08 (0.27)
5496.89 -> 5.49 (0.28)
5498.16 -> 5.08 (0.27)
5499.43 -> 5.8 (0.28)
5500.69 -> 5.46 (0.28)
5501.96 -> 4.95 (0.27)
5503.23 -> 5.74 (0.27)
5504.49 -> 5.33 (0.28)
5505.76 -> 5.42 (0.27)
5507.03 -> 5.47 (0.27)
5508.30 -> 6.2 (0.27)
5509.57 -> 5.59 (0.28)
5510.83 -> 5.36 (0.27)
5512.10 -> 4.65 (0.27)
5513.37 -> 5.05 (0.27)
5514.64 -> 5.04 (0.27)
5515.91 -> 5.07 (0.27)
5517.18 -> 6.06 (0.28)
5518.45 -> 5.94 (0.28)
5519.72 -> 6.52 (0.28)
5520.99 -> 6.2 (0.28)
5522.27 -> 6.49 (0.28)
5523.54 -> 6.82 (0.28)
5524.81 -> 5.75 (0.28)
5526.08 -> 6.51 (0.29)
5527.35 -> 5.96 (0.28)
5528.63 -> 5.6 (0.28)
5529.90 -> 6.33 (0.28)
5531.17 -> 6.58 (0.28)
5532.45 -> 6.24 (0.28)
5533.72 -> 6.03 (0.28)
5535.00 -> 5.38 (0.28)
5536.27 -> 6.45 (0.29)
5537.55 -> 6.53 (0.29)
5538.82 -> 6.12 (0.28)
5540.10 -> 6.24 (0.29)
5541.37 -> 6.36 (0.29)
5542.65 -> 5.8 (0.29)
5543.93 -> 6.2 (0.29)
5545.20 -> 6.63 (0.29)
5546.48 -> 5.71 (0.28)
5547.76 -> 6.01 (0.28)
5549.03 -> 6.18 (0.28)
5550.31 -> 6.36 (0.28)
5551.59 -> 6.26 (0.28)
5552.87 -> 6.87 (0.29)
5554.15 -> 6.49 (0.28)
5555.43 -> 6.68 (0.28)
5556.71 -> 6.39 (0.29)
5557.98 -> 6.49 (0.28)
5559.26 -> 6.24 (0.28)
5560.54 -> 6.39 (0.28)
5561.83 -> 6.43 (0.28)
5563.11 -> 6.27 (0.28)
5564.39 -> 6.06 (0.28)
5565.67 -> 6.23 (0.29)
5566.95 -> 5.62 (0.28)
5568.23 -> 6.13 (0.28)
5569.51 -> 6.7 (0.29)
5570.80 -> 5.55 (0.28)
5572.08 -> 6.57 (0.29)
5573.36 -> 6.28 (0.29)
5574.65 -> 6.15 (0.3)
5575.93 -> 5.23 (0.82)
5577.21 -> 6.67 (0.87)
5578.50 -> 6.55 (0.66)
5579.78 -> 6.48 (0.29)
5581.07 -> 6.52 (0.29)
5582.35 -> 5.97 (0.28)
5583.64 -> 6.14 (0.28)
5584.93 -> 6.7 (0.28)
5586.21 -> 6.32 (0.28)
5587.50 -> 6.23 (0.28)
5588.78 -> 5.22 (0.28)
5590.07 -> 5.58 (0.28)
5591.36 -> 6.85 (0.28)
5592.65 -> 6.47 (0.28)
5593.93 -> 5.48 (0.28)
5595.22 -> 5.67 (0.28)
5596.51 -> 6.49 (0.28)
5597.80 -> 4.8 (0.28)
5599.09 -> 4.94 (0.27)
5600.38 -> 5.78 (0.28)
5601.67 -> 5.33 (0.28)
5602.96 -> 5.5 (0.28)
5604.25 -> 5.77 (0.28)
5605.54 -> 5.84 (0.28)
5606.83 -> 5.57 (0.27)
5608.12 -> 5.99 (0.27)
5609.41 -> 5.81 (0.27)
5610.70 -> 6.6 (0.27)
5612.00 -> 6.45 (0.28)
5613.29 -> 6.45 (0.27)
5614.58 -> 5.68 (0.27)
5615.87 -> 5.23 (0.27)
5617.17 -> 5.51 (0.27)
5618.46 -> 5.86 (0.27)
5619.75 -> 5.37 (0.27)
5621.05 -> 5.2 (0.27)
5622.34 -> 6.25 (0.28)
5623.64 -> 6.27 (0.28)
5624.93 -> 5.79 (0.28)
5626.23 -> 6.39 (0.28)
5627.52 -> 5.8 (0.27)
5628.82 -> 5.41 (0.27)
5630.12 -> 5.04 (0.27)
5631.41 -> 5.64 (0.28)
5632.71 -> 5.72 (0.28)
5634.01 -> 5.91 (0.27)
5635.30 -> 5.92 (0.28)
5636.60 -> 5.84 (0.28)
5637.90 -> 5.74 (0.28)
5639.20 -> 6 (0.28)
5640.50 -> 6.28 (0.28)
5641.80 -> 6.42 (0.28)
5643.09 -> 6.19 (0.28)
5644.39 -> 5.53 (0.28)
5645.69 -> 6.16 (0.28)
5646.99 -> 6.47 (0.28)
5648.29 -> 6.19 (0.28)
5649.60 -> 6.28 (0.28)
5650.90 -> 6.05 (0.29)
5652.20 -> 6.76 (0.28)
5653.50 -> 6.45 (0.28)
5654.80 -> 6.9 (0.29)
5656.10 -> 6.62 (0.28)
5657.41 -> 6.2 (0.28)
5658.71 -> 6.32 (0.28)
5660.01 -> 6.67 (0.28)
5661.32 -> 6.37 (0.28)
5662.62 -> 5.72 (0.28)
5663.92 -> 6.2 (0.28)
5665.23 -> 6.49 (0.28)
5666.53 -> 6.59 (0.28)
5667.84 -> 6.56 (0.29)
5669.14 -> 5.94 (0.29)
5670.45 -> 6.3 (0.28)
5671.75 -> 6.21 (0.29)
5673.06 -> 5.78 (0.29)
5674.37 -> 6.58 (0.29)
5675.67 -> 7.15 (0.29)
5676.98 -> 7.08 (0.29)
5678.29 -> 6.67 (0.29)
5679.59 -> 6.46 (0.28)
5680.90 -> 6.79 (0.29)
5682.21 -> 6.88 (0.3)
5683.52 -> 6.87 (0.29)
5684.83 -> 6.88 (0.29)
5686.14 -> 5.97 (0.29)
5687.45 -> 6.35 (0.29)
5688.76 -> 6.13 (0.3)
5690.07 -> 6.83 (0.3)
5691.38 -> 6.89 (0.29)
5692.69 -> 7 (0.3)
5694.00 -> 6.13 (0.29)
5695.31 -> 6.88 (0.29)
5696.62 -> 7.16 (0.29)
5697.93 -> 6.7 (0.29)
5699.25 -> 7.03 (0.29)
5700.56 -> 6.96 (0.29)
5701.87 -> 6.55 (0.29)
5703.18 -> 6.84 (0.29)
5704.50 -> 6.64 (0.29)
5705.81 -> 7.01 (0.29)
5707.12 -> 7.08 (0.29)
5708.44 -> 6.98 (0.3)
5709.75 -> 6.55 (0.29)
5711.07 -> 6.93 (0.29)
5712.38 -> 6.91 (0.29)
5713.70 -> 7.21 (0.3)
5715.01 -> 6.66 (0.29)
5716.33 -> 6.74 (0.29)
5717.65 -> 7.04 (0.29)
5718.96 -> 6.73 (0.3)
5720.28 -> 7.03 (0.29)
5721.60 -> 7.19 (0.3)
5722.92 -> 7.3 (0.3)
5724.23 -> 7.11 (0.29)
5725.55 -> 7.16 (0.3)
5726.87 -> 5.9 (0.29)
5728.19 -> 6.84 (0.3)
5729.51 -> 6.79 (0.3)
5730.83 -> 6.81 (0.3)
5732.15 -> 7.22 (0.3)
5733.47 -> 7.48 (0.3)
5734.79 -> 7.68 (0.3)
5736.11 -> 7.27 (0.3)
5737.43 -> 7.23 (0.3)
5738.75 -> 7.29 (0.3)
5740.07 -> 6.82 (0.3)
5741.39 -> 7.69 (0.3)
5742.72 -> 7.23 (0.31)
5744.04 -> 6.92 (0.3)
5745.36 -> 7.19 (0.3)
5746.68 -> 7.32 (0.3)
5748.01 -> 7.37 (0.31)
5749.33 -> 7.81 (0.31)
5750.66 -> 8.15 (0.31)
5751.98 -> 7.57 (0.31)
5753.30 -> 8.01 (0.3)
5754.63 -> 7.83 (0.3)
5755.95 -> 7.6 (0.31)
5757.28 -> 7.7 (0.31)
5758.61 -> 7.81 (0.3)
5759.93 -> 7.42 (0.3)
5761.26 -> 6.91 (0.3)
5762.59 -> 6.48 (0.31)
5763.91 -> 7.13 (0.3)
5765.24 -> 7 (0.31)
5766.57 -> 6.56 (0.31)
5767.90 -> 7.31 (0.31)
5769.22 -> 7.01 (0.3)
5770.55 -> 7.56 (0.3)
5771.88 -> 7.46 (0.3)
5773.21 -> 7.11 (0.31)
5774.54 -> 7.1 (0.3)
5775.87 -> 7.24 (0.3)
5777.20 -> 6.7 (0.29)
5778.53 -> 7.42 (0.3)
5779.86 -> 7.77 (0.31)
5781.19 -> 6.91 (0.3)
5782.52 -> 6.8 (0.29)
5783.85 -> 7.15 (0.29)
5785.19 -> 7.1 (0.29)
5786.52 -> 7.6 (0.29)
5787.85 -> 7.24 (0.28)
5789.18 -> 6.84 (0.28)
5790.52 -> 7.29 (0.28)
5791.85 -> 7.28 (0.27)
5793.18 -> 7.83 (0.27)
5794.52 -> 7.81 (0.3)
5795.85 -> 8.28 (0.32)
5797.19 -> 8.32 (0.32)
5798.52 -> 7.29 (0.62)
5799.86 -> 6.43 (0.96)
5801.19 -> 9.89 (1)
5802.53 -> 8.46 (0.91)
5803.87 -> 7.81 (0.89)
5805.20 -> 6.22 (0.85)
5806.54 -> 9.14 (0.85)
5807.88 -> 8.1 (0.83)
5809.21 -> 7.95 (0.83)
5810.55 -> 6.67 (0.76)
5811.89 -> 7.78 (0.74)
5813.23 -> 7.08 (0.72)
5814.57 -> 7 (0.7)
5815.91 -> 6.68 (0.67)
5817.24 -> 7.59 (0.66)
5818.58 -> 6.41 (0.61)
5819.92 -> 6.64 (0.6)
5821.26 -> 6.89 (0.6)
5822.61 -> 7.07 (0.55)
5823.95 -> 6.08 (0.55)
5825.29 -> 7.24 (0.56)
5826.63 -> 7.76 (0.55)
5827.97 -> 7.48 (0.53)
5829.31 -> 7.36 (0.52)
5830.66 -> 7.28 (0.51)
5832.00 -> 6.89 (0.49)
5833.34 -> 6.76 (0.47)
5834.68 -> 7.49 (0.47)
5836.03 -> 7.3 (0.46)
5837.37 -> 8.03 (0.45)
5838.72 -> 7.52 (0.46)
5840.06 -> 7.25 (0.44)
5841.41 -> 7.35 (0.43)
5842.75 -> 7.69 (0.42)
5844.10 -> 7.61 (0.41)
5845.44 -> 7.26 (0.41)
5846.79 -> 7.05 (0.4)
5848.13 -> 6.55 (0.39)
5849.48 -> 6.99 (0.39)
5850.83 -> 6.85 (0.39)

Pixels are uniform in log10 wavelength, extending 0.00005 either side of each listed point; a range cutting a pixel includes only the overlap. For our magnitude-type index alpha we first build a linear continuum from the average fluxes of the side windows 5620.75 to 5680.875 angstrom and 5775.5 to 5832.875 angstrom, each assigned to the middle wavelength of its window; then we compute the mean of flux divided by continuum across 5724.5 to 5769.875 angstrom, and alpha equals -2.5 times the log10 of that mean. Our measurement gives -0.05 mag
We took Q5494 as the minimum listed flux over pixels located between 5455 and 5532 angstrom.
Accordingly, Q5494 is 4.65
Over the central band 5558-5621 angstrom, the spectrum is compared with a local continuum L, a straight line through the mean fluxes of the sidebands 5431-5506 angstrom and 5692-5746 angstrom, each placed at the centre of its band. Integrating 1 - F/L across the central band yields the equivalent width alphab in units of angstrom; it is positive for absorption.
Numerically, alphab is 3.6 angstrom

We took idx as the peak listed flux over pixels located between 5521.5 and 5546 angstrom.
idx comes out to 6.82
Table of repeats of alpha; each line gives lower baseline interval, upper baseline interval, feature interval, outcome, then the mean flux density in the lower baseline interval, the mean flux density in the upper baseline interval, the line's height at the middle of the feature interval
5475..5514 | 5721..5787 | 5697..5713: 0.01 mag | 5.67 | 7.24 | 6.94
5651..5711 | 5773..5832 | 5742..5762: -0.07 mag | 6.6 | 7.36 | 7.05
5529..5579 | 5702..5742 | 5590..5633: 0.13 mag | 6.24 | 7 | 6.5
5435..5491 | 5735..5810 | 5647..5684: 0.06 mag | 5.76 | 7.44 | 6.86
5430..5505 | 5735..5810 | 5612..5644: 0.14 mag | 5.78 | 7.44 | 6.66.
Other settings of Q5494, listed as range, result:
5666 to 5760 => 5.78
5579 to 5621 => 4.8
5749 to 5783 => 6.48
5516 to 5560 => 5.38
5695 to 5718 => 6.55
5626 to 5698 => 5.04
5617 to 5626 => 5.2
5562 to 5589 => 5.22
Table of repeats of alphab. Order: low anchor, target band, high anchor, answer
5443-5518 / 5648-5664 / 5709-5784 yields 0.6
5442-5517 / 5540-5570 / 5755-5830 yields -1.3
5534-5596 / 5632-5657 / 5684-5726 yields 1.5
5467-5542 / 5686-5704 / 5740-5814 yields 0.7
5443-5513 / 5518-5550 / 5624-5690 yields -2.1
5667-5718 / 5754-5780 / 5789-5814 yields 0.5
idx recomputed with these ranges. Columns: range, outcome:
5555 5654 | 6.85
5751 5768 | 8.01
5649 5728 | 7.3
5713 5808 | 9.89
